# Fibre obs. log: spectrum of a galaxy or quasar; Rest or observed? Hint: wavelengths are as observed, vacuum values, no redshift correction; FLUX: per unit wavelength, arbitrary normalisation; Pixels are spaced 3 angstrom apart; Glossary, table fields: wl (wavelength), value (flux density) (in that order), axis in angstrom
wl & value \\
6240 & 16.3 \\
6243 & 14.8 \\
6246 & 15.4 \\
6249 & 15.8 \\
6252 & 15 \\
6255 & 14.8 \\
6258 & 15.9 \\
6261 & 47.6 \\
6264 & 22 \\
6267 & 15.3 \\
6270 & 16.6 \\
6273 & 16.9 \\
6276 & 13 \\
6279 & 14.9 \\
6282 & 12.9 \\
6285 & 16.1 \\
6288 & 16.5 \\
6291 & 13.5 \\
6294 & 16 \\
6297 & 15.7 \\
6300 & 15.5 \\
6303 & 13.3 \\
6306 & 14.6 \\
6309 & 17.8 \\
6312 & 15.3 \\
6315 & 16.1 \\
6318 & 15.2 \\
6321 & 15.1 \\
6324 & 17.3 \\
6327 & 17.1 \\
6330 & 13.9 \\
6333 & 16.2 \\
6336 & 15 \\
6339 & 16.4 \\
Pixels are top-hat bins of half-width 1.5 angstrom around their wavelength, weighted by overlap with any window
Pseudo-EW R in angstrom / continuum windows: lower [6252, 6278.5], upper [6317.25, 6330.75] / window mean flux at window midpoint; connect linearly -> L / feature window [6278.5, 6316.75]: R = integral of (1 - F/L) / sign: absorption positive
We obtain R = 5.0 angstrom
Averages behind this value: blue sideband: 19.8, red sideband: 15.9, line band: 15.3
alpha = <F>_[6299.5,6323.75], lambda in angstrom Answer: 15.5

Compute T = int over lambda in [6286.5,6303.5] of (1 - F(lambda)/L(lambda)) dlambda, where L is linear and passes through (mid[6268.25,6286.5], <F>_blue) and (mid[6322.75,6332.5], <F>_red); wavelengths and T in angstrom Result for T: 0.3 angstrom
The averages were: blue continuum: 15.1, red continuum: 16.1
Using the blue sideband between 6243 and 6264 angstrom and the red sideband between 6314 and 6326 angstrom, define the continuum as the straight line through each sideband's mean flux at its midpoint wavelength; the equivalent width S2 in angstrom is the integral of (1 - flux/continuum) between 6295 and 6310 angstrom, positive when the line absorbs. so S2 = 1.6 angstrom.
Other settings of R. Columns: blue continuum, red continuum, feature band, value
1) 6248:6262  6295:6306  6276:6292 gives 2.28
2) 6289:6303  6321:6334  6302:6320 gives 0.07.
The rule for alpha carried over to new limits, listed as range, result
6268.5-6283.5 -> 14.9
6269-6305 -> 15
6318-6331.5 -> 15.8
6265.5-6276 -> 15.8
